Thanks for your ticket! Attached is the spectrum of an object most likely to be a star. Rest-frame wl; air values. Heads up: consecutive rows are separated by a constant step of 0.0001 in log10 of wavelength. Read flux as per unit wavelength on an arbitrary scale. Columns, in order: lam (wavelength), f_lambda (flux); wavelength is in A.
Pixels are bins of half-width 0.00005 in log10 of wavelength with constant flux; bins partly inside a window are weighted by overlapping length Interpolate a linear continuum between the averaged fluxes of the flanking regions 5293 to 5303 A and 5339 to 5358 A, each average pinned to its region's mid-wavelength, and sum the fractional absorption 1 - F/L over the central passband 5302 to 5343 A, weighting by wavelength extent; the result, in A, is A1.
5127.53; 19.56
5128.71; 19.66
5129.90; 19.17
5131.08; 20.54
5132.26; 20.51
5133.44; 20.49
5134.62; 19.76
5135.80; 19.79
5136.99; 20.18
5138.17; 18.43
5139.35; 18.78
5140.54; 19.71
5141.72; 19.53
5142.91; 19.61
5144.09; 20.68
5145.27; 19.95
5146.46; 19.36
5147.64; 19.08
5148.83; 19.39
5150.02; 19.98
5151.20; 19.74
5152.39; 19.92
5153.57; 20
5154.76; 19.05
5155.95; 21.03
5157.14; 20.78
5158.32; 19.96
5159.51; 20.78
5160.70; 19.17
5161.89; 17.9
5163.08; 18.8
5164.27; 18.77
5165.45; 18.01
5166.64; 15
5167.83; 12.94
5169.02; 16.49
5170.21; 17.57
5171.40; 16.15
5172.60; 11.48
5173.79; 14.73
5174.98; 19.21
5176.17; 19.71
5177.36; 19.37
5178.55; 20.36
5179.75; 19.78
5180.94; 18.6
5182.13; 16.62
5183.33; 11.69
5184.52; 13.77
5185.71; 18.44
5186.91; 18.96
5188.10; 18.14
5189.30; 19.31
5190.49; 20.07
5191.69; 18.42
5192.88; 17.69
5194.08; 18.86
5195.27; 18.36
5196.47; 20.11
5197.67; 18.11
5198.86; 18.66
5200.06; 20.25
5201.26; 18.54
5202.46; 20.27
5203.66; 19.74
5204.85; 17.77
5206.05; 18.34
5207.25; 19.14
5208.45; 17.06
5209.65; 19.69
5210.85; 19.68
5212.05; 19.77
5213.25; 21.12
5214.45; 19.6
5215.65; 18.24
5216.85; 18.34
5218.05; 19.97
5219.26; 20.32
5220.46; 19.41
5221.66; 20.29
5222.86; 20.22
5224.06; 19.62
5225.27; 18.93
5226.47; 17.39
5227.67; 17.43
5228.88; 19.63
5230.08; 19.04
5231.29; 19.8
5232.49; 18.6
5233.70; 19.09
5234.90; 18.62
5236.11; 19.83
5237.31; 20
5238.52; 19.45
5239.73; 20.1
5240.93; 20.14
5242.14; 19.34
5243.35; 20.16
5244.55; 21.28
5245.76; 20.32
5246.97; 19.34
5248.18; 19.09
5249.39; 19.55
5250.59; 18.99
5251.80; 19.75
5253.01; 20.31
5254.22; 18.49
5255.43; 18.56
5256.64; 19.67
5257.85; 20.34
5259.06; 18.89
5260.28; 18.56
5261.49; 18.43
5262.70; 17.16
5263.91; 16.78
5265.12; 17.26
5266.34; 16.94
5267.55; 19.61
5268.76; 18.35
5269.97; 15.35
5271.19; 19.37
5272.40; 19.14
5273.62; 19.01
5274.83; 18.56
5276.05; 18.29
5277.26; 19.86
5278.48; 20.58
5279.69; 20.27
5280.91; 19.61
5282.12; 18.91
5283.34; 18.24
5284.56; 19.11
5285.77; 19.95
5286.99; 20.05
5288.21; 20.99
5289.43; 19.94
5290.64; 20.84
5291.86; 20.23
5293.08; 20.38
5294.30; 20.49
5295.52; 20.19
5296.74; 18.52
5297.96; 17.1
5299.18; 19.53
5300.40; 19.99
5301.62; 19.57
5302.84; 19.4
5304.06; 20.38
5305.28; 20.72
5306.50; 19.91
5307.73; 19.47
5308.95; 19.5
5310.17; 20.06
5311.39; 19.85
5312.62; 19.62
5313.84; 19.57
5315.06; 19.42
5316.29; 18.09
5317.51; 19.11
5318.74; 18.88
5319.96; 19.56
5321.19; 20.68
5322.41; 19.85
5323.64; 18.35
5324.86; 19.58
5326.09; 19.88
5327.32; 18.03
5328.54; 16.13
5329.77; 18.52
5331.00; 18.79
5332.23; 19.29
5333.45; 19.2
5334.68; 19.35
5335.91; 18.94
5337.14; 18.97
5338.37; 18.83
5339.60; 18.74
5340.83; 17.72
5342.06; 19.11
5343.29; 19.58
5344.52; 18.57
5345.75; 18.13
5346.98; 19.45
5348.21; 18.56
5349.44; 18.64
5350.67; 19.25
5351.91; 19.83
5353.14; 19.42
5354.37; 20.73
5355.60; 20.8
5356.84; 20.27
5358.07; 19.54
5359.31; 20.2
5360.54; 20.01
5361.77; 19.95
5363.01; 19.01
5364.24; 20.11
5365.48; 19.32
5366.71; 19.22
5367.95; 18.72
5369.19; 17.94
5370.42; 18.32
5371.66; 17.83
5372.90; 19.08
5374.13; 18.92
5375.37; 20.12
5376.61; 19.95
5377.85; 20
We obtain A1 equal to 0.30 A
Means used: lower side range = 19.4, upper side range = 19.3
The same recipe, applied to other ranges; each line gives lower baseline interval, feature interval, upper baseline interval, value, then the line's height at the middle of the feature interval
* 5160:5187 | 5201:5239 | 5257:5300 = -2.7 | 18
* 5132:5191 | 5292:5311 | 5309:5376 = -0.7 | 19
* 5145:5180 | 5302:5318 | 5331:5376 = -0.5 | 19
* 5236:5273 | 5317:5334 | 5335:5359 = 0.2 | 19.2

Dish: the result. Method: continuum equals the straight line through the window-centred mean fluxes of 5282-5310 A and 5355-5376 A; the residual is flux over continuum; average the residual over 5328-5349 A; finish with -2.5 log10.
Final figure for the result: 0.05 mag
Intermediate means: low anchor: 19.7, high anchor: 19.4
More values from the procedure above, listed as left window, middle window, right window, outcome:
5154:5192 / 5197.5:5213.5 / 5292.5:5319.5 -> -0.051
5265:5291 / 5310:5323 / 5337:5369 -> -0.016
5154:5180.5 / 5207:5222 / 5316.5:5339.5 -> -0.063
